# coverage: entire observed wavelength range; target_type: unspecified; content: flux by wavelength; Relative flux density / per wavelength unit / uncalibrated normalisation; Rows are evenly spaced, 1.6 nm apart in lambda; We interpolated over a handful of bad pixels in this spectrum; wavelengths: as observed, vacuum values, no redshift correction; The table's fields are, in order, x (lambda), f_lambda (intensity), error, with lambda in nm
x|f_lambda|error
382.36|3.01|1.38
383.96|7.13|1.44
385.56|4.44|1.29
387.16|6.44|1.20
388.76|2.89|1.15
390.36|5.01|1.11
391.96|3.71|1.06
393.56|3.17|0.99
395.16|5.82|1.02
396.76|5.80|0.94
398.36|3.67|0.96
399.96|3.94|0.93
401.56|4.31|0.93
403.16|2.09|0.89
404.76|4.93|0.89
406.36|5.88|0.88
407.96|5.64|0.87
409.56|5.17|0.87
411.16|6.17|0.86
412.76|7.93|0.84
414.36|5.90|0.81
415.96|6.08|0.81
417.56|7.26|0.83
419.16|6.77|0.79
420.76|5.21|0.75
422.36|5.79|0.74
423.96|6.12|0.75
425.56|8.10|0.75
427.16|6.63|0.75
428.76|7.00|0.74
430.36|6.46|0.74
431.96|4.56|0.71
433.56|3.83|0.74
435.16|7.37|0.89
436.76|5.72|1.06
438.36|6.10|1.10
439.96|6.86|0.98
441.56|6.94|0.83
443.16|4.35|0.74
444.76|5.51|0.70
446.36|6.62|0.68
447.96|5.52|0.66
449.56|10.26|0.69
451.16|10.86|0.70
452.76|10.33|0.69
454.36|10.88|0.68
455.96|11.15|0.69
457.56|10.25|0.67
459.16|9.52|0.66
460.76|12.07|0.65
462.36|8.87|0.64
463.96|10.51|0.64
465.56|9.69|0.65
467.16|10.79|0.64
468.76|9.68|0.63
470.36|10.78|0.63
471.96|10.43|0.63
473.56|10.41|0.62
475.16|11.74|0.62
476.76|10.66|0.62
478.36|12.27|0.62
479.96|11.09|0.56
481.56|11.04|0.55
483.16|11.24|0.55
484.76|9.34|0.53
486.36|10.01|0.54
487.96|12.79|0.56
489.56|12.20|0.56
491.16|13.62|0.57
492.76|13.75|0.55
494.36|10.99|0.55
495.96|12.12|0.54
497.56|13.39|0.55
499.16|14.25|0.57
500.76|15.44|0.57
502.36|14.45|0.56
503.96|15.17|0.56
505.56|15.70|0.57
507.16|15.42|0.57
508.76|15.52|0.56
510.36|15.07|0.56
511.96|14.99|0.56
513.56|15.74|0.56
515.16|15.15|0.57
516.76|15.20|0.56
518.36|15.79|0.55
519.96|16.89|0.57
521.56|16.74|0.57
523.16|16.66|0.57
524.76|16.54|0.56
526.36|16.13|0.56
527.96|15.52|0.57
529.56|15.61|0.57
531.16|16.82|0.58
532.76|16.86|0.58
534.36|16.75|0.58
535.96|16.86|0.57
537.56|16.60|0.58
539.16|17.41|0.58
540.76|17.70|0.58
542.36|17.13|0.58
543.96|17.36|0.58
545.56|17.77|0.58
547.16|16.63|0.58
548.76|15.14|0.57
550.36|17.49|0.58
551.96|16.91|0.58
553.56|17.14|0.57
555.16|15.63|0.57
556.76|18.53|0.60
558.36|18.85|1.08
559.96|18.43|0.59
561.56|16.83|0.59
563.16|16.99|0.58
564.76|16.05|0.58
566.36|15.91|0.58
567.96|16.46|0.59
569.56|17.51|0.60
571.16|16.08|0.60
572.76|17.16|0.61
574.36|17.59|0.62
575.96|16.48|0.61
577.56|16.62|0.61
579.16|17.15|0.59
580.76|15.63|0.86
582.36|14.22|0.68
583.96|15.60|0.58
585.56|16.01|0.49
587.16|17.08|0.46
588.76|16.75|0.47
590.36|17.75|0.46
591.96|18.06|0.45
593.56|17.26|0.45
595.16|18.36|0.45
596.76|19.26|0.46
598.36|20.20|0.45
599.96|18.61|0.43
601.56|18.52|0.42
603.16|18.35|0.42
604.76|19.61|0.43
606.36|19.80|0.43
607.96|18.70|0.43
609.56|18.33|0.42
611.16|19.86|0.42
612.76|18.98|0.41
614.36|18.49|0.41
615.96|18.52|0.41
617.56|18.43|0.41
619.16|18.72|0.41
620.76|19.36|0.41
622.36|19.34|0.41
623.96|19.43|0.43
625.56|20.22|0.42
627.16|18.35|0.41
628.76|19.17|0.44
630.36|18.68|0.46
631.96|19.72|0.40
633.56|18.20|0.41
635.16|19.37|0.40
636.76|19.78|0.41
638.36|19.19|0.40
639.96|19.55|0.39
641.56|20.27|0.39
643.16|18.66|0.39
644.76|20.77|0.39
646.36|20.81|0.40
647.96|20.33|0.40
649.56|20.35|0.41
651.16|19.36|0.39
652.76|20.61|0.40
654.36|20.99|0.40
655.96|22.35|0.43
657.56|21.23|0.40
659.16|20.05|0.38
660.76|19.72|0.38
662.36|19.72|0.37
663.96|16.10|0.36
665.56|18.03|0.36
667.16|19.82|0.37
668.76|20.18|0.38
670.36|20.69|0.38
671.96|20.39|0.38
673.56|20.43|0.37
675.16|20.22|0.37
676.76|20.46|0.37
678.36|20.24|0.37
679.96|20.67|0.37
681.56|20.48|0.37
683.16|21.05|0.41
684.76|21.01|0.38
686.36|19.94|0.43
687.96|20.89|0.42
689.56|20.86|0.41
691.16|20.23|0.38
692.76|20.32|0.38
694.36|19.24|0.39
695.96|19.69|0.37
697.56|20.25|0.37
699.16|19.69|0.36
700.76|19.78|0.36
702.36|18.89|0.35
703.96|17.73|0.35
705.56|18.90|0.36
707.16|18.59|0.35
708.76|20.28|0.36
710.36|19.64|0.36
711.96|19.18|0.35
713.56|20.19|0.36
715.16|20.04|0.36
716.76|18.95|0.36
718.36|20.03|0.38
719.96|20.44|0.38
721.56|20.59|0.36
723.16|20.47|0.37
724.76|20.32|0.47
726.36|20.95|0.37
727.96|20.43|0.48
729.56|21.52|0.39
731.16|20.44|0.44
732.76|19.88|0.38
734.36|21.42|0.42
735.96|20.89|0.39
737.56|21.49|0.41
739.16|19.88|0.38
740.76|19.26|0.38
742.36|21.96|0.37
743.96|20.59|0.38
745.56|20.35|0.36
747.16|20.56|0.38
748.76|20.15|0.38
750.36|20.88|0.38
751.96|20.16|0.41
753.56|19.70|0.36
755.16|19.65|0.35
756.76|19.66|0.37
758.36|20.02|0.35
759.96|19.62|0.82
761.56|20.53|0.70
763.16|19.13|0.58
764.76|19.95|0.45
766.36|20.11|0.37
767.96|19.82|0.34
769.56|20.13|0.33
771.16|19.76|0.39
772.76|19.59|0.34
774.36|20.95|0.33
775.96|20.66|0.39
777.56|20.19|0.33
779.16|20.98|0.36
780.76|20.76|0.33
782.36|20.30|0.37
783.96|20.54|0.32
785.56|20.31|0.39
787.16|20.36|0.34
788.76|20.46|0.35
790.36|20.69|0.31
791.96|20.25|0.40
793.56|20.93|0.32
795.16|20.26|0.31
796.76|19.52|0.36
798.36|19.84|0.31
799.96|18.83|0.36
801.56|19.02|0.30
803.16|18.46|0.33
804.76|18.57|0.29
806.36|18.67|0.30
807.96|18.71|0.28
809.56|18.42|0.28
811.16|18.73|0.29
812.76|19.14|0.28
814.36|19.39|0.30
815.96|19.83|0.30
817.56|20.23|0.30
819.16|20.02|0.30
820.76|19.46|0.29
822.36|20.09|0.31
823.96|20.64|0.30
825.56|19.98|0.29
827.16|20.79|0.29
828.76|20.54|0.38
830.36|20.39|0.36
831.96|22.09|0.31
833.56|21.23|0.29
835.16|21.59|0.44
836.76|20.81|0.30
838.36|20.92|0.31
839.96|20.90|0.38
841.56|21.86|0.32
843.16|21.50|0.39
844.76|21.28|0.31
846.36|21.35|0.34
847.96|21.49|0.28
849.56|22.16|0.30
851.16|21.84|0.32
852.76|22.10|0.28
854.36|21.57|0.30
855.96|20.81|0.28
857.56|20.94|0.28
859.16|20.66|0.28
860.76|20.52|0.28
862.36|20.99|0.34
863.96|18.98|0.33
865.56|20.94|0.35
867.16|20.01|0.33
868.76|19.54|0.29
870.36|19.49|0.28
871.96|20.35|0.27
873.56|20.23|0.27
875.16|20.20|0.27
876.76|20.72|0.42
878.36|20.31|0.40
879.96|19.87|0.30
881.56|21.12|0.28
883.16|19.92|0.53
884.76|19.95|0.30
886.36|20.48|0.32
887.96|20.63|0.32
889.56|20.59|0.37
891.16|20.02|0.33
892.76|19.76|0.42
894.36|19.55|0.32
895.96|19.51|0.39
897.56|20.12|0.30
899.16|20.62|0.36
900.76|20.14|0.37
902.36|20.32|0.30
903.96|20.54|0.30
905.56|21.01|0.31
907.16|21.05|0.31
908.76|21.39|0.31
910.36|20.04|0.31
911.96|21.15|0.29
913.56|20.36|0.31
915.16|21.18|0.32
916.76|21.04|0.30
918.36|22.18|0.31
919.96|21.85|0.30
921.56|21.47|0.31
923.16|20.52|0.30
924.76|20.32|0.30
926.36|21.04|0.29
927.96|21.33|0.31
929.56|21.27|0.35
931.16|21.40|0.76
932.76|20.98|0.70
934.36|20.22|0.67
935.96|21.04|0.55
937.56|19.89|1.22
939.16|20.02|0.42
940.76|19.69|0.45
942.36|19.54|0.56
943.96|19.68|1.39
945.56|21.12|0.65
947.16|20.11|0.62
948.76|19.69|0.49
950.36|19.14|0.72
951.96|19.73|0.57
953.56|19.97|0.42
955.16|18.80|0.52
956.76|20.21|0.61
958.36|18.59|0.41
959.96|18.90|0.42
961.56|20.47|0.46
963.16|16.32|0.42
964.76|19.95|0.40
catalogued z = 0.13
